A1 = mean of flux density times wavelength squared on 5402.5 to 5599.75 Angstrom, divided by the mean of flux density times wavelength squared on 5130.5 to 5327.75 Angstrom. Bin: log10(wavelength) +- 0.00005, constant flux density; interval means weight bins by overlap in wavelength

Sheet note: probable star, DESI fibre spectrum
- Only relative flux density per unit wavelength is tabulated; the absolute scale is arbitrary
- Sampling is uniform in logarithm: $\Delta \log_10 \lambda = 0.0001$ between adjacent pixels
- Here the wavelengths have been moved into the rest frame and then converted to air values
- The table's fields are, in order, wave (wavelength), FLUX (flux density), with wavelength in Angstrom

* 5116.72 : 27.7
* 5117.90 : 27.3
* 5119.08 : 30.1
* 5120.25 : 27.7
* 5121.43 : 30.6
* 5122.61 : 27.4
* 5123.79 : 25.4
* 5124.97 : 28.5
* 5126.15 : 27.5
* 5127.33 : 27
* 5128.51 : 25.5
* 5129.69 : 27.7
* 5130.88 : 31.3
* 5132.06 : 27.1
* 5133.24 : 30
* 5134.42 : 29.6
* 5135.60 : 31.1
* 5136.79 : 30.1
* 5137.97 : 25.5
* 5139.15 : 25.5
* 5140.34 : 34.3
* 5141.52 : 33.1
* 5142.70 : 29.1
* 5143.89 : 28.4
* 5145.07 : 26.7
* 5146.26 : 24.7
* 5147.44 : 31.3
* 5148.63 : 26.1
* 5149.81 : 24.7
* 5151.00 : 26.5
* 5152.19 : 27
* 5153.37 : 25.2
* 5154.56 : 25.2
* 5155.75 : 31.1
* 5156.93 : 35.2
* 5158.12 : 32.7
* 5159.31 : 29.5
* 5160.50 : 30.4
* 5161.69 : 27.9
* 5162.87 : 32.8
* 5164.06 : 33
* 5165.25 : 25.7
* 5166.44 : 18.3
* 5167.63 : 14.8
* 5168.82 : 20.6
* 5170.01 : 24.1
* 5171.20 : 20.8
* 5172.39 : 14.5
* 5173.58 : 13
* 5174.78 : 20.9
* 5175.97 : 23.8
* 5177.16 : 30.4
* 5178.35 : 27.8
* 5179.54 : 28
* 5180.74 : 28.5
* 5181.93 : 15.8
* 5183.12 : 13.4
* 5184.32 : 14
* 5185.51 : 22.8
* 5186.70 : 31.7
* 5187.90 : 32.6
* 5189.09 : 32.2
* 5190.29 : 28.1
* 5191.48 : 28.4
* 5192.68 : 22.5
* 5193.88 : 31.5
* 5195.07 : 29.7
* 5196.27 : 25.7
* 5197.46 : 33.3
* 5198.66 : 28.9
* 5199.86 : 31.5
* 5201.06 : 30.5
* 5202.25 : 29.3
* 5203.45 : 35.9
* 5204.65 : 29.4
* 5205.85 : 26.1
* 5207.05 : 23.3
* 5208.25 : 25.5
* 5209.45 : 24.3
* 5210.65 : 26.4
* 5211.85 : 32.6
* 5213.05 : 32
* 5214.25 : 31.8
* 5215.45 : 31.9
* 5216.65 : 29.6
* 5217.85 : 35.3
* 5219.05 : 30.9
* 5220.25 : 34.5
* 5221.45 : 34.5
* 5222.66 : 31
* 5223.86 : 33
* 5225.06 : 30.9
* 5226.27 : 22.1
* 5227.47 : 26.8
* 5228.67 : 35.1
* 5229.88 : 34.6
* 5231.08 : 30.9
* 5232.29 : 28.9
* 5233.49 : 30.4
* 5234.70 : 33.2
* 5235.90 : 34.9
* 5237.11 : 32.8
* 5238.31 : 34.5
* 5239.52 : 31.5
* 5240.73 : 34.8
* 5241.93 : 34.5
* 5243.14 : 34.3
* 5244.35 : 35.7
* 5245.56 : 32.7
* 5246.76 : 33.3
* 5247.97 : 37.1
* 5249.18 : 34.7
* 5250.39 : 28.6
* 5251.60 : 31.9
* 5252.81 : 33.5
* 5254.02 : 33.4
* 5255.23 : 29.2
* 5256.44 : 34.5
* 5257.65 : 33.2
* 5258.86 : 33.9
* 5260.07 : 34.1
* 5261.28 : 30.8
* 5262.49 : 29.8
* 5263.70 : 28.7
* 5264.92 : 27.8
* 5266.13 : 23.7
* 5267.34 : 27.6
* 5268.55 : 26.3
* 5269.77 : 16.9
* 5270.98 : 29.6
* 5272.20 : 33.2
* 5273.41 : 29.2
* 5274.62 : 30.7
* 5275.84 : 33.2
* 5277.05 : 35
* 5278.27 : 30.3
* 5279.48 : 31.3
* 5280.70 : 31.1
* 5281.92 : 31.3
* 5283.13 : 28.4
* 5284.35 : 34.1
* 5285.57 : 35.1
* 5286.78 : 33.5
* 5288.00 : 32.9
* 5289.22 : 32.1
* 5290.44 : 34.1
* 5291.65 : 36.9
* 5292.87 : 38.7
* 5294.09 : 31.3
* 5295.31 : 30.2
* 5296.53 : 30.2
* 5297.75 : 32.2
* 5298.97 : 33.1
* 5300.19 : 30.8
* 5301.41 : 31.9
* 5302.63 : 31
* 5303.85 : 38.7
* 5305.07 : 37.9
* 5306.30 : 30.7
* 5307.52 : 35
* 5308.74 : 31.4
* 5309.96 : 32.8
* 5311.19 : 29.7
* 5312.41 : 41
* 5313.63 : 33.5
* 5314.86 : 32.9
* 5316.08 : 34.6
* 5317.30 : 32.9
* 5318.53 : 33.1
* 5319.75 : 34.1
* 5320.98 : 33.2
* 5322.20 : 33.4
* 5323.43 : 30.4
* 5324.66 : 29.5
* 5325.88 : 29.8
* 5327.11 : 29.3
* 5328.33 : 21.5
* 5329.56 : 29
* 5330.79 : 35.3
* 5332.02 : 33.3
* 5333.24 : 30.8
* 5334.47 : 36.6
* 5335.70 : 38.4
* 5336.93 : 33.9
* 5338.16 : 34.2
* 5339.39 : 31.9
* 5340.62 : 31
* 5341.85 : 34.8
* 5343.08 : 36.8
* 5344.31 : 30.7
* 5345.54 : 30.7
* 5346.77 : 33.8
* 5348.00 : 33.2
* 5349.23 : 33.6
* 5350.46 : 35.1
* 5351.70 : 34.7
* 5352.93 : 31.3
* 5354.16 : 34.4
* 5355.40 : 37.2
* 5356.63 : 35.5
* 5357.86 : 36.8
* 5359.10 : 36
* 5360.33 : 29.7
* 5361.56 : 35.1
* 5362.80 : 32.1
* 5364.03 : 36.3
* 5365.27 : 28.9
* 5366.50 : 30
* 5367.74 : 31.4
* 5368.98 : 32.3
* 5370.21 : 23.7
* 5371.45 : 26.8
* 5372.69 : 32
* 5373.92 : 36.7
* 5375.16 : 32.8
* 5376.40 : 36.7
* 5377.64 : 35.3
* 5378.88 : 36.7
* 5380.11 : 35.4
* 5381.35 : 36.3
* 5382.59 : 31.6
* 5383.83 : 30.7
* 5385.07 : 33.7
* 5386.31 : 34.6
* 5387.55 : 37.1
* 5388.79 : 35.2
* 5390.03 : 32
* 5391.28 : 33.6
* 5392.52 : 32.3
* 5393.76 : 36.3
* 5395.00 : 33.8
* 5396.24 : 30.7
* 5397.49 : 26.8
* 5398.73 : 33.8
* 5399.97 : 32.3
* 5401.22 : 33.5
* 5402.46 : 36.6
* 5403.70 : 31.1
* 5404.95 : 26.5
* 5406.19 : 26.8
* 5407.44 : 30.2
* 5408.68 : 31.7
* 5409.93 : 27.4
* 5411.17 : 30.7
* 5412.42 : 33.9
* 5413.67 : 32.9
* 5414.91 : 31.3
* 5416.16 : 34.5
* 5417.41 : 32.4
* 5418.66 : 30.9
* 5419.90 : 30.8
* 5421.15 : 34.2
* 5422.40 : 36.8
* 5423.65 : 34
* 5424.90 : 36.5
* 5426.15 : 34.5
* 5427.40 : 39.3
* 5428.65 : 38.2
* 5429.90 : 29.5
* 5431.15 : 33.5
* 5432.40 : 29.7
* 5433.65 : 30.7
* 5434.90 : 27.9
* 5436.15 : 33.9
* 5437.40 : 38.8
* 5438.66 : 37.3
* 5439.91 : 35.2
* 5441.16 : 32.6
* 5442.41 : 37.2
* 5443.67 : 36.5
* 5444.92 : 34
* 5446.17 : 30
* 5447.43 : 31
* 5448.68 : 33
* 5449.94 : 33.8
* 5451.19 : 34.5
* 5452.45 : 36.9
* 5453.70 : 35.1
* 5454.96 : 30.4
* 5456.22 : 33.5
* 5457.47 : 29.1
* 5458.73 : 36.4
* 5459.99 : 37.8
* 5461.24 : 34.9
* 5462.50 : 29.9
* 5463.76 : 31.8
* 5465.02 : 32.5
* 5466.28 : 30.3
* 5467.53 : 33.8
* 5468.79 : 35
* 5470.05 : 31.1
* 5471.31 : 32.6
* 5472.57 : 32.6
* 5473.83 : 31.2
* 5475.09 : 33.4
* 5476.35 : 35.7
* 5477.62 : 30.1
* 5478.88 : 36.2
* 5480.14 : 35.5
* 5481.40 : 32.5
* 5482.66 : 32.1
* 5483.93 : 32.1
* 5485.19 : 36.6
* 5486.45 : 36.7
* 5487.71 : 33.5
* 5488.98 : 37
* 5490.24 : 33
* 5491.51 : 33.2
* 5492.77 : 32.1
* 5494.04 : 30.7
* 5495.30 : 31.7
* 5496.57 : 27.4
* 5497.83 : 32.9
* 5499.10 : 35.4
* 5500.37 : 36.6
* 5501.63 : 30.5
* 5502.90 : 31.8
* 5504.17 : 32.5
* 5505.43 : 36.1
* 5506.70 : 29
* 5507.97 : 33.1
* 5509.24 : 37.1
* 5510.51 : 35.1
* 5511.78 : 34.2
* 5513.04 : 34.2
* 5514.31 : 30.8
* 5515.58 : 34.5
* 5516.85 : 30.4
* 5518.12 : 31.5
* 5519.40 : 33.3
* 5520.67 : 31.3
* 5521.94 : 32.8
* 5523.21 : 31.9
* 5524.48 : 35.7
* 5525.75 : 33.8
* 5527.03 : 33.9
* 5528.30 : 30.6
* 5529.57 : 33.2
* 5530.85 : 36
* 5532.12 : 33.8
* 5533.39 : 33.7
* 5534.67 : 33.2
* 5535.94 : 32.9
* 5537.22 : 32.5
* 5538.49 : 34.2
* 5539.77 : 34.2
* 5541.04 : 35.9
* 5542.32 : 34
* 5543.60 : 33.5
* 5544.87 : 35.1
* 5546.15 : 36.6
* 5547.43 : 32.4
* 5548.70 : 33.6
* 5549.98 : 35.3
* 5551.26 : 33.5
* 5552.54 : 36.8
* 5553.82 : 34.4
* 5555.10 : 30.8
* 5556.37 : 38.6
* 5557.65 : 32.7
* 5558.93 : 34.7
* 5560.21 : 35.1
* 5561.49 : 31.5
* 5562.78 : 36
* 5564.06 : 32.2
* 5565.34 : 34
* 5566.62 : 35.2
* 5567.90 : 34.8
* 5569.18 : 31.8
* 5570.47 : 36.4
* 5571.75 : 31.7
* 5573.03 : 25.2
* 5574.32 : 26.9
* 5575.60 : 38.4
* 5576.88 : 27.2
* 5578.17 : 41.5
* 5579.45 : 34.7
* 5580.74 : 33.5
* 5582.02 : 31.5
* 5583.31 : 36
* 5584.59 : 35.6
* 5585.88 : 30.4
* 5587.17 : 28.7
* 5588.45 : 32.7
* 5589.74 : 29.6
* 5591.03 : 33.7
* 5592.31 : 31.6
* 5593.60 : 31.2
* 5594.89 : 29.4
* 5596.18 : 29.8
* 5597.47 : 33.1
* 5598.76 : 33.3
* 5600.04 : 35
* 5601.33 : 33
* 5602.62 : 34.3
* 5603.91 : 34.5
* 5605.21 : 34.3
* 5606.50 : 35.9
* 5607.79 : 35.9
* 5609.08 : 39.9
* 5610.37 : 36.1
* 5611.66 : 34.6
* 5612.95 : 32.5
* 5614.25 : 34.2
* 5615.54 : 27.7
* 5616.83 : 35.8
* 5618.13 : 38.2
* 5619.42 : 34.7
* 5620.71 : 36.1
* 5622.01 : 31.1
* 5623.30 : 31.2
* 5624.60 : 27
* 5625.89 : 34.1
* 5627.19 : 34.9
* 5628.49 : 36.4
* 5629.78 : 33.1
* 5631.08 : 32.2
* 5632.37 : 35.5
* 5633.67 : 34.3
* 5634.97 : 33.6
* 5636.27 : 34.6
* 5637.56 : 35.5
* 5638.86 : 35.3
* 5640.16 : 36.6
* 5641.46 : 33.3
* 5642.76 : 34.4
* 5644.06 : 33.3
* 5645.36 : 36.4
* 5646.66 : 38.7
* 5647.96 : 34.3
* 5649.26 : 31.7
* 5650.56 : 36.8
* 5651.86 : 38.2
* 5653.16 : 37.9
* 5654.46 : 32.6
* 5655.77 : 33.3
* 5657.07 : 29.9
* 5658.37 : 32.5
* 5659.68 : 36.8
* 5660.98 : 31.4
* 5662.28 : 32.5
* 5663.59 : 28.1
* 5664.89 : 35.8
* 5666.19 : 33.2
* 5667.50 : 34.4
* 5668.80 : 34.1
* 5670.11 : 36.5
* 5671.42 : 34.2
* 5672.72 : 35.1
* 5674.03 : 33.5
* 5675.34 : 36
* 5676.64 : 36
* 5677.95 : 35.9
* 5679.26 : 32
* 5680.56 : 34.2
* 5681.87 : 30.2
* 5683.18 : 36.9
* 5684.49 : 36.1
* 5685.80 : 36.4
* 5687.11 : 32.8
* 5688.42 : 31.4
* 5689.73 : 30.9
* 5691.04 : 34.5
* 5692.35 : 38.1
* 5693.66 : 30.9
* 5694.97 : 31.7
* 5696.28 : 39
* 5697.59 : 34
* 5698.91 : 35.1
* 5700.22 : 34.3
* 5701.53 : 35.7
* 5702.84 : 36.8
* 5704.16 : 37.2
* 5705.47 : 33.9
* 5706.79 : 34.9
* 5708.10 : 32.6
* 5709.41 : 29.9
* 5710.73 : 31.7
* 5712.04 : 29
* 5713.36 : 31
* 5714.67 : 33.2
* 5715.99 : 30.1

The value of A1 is 1.22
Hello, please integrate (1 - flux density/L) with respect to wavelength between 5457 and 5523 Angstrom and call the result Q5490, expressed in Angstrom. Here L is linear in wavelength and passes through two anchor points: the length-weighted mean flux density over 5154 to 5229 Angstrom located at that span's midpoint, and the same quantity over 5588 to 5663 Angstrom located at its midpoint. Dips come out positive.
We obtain -2.5 Angstrom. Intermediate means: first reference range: 27.5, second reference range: 33.9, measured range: 33.1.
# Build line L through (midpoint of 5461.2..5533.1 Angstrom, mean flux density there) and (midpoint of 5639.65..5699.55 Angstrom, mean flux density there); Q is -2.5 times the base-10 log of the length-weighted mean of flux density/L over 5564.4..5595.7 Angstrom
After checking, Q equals 0.04 mag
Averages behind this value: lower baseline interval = 33.1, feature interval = 32.6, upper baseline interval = 34.3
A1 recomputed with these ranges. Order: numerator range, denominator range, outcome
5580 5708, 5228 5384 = 1.18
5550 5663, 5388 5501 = 1.08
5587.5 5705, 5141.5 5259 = 1.39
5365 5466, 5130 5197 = 1.37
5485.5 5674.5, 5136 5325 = 1.28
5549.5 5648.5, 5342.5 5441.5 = 1.10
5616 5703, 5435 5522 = 1.10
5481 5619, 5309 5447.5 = 1.08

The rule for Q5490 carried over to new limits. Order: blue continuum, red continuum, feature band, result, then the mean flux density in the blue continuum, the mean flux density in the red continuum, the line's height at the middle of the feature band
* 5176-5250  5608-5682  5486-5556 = -1.0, 29.9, 34.2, 33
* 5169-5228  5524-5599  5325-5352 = -2.7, 27.3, 33.4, 29.7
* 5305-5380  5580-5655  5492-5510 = 0.5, 33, 33.9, 33.5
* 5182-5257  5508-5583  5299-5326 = -1.6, 30.4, 33.6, 31.3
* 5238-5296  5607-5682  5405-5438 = 0.2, 31.8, 34.2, 32.8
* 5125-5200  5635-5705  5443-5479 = -2.2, 26.7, 34.5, 31.3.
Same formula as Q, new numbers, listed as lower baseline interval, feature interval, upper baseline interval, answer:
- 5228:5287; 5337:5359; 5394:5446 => -0.05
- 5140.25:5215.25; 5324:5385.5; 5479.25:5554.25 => -0.09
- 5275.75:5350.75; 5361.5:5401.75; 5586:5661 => 0.01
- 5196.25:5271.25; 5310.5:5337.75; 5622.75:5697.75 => -0.03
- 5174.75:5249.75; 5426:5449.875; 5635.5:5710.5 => -0.06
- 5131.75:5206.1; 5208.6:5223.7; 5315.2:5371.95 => -0.10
